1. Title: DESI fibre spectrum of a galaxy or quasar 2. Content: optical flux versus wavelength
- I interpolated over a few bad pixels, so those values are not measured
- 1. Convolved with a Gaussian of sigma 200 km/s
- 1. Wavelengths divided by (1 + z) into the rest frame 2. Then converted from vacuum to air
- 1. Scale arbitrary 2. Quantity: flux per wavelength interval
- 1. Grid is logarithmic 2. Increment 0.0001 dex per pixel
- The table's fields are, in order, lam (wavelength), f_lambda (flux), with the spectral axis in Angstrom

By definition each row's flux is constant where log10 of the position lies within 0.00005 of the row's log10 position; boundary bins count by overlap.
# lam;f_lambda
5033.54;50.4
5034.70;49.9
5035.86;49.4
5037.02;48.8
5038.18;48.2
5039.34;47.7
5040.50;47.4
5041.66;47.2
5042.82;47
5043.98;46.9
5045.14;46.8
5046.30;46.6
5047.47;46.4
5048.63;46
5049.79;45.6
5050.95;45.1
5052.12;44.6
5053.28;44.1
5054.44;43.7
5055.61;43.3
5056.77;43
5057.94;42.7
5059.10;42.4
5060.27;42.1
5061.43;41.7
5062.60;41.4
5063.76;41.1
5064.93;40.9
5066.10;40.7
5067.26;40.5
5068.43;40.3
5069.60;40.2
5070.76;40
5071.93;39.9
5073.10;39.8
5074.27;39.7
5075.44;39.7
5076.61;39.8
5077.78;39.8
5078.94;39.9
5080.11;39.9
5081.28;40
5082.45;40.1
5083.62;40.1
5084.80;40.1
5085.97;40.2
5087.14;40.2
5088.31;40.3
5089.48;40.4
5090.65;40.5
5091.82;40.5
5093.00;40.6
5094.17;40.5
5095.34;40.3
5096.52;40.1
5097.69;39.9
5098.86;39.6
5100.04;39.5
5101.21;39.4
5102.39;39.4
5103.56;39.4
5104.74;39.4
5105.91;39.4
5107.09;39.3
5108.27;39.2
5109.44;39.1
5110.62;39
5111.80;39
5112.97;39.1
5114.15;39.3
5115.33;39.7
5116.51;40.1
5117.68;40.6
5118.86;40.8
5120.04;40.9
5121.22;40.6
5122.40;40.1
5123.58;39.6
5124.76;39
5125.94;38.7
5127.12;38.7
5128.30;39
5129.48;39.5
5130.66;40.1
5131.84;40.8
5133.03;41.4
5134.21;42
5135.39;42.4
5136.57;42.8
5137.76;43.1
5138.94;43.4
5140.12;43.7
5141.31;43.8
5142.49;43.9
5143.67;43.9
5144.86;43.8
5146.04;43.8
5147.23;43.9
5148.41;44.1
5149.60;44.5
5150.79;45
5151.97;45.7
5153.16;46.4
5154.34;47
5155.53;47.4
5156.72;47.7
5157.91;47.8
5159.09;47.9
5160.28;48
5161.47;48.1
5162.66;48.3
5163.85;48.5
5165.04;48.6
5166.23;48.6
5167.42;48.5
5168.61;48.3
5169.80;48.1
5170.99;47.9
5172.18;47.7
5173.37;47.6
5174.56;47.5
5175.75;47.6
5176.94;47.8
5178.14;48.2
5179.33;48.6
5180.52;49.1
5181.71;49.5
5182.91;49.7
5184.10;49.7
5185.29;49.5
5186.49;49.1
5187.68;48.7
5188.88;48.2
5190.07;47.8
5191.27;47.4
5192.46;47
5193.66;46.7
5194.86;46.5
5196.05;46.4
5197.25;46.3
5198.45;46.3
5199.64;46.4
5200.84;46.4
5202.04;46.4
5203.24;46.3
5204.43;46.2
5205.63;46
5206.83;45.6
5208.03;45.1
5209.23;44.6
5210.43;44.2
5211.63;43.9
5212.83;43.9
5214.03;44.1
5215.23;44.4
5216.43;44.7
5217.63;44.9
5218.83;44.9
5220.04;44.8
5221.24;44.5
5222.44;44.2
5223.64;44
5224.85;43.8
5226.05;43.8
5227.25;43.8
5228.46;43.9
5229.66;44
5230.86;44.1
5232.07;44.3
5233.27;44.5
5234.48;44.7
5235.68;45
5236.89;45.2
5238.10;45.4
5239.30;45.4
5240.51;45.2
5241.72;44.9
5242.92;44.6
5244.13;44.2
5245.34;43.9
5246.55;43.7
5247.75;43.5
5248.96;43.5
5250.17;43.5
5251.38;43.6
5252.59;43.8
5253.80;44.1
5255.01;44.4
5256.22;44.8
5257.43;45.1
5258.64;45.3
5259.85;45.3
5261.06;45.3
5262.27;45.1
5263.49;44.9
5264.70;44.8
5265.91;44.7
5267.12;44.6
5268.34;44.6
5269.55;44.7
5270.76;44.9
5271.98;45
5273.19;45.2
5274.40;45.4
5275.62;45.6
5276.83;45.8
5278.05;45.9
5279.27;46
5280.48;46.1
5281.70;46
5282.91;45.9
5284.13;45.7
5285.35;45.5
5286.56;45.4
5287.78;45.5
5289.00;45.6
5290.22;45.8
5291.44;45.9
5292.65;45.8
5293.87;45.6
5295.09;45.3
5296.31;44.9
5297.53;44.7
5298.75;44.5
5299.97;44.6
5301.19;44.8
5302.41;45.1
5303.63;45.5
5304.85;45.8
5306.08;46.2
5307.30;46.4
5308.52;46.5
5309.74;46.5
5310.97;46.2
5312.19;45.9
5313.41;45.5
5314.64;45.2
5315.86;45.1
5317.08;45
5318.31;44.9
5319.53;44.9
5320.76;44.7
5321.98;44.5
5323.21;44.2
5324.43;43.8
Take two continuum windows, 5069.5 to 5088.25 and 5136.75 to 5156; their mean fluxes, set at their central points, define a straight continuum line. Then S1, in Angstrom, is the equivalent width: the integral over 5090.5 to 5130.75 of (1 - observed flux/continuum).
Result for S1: 2.3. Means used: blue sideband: 40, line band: 39.7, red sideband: 44.5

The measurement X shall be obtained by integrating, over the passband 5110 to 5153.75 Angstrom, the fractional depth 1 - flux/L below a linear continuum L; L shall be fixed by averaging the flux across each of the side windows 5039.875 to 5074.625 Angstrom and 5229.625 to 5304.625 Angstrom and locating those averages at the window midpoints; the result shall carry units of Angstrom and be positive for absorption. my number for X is 2.2 Angstrom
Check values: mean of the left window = 43.3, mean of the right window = 45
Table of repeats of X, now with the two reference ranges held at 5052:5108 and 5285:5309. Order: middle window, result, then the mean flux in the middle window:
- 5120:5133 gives 0.6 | 39.7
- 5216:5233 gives -0.2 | 44.3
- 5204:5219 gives -0.4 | 44.8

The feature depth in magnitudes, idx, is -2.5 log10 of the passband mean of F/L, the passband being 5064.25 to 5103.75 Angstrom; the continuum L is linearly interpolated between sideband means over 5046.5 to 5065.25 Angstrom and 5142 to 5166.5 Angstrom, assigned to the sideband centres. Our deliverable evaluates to 0.11 mag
